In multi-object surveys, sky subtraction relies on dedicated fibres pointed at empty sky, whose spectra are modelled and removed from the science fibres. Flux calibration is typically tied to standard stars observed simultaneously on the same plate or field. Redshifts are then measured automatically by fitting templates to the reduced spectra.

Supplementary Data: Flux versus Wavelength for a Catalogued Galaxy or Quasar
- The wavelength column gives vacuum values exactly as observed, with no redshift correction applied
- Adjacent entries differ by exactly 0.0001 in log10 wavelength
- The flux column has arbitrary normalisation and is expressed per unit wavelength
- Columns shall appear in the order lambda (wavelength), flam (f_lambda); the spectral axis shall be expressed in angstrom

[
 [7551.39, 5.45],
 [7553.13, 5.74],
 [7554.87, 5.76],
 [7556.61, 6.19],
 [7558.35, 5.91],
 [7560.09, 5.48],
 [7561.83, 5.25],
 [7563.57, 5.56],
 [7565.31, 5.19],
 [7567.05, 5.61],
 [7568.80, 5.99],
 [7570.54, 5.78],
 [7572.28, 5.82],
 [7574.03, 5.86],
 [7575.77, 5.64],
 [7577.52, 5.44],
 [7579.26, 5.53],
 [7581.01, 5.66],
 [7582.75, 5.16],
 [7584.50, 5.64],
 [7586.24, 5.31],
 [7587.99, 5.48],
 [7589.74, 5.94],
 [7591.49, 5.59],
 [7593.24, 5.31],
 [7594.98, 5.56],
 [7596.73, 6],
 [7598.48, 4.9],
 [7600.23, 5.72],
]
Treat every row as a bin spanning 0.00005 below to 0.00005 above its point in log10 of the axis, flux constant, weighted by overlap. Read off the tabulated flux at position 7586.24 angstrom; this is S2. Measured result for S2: 5.31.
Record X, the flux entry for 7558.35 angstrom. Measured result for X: 5.91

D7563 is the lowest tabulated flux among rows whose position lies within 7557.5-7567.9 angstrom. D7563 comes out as 5.19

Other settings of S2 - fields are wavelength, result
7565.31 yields 5.19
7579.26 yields 5.53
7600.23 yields 5.72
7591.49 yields 5.59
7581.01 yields 5.66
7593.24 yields 5.31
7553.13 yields 5.74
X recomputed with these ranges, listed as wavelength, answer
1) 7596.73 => 6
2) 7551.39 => 5.45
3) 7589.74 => 5.94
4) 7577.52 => 5.44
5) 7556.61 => 6.19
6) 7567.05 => 5.61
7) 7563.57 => 5.56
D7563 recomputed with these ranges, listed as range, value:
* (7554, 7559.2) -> 5.76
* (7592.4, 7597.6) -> 5.31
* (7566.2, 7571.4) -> 5.61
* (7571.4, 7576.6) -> 5.64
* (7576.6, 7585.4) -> 5.16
